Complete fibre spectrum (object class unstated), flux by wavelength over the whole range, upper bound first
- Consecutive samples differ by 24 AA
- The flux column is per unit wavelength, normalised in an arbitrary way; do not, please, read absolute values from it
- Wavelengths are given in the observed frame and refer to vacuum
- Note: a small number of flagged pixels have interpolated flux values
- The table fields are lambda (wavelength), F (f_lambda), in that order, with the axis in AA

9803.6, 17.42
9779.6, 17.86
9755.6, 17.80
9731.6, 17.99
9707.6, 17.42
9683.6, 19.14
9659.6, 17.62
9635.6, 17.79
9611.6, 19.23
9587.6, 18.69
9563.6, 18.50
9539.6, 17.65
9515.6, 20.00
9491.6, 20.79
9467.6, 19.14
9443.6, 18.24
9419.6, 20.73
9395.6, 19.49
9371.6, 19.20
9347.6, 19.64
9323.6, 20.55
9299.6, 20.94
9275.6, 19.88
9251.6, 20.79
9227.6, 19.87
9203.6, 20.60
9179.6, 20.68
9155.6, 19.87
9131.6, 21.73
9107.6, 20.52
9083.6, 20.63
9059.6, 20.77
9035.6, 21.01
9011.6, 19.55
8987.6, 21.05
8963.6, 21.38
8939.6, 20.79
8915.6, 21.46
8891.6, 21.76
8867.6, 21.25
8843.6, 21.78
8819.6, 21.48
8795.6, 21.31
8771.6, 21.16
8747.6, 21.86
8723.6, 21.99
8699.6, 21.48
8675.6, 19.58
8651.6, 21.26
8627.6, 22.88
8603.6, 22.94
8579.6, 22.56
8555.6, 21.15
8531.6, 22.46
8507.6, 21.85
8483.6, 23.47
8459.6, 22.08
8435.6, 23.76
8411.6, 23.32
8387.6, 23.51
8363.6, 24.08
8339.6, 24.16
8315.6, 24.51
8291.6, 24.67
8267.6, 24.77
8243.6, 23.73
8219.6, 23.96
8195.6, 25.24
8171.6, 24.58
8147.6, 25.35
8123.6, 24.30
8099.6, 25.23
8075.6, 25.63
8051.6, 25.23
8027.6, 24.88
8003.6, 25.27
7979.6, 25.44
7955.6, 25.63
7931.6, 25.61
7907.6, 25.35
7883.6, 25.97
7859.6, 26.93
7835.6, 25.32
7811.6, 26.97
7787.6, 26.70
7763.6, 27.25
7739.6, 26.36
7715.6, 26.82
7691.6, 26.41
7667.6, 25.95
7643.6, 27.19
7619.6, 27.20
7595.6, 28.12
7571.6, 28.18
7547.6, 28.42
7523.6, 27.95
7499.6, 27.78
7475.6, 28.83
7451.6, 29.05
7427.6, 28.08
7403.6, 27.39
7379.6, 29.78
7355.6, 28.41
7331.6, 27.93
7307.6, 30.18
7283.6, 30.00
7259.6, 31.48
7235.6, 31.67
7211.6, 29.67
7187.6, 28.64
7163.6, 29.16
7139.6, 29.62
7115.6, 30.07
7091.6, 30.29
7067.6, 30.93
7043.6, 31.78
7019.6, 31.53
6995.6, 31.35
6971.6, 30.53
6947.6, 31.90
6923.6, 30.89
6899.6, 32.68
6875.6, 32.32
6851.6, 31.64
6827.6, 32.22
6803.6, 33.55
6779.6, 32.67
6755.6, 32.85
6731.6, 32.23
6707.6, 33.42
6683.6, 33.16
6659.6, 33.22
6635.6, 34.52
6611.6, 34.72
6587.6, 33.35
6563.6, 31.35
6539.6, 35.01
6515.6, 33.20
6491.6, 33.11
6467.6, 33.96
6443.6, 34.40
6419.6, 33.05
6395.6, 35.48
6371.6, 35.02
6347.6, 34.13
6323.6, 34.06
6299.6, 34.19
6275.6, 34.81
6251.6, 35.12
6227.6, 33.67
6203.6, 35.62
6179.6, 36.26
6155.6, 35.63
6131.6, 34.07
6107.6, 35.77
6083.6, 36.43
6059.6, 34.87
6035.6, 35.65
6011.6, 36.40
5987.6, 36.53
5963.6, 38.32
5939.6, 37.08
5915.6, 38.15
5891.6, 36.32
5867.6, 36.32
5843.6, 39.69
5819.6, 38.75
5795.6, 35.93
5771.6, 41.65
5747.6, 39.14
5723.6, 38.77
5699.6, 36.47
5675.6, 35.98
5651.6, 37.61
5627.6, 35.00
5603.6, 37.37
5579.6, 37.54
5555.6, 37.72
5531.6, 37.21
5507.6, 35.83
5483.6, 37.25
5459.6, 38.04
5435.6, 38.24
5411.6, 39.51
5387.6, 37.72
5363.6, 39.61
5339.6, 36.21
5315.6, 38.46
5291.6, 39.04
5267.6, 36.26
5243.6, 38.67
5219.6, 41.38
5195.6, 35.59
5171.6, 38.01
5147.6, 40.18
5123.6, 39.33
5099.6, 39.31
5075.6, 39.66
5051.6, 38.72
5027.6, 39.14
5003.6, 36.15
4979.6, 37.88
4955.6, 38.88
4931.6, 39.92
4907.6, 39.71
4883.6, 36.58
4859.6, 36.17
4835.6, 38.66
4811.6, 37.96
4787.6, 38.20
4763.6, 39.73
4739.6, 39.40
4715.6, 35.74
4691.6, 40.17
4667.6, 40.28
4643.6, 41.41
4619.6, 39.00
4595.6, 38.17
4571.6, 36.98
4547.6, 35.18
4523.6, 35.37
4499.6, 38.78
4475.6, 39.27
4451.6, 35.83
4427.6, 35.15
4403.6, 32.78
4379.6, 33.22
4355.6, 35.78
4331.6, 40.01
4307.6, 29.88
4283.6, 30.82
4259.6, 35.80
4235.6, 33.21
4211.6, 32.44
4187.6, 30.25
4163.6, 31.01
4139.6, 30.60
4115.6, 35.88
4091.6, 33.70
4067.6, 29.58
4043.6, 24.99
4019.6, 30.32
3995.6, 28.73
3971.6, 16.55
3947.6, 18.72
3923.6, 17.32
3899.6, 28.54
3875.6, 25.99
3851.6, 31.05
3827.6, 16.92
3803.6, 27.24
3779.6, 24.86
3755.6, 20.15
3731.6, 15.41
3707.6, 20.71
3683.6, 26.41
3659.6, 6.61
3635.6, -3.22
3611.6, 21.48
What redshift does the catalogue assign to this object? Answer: 0.000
